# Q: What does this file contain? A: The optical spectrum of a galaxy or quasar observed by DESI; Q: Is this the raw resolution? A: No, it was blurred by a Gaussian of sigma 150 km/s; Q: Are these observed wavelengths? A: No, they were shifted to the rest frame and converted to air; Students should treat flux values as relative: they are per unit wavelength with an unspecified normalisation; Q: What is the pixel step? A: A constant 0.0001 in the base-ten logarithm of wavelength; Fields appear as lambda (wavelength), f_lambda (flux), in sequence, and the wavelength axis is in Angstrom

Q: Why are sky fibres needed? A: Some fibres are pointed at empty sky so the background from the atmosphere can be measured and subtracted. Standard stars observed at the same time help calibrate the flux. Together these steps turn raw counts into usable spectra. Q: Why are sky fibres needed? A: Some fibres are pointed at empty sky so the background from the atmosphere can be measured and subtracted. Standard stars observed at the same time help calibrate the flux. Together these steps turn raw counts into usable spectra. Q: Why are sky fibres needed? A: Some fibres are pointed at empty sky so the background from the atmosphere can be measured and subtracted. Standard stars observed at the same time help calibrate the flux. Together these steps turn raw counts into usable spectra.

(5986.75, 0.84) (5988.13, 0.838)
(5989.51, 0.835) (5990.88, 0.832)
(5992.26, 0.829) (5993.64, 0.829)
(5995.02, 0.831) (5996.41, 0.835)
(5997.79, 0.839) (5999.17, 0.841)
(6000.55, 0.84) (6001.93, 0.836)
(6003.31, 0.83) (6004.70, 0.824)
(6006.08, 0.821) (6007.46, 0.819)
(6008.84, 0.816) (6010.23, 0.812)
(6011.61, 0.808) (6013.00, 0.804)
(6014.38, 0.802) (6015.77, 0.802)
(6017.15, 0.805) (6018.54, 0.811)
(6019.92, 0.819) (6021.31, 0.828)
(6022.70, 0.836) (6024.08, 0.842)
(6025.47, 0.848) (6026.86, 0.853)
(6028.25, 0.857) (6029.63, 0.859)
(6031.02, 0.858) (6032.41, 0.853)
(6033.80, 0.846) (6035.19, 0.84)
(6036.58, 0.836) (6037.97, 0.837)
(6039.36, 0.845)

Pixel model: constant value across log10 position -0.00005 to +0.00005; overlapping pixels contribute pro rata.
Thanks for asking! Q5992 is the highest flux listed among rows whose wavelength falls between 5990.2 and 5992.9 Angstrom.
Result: 0.832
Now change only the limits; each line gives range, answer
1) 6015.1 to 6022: 0.828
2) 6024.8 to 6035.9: 0.859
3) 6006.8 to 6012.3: 0.819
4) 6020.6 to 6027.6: 0.853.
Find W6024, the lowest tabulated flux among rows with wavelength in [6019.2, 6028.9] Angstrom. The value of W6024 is 0.819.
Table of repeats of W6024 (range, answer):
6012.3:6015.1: 0.802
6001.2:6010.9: 0.812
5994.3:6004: 0.83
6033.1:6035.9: 0.84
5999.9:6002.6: 0.836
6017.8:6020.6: 0.811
